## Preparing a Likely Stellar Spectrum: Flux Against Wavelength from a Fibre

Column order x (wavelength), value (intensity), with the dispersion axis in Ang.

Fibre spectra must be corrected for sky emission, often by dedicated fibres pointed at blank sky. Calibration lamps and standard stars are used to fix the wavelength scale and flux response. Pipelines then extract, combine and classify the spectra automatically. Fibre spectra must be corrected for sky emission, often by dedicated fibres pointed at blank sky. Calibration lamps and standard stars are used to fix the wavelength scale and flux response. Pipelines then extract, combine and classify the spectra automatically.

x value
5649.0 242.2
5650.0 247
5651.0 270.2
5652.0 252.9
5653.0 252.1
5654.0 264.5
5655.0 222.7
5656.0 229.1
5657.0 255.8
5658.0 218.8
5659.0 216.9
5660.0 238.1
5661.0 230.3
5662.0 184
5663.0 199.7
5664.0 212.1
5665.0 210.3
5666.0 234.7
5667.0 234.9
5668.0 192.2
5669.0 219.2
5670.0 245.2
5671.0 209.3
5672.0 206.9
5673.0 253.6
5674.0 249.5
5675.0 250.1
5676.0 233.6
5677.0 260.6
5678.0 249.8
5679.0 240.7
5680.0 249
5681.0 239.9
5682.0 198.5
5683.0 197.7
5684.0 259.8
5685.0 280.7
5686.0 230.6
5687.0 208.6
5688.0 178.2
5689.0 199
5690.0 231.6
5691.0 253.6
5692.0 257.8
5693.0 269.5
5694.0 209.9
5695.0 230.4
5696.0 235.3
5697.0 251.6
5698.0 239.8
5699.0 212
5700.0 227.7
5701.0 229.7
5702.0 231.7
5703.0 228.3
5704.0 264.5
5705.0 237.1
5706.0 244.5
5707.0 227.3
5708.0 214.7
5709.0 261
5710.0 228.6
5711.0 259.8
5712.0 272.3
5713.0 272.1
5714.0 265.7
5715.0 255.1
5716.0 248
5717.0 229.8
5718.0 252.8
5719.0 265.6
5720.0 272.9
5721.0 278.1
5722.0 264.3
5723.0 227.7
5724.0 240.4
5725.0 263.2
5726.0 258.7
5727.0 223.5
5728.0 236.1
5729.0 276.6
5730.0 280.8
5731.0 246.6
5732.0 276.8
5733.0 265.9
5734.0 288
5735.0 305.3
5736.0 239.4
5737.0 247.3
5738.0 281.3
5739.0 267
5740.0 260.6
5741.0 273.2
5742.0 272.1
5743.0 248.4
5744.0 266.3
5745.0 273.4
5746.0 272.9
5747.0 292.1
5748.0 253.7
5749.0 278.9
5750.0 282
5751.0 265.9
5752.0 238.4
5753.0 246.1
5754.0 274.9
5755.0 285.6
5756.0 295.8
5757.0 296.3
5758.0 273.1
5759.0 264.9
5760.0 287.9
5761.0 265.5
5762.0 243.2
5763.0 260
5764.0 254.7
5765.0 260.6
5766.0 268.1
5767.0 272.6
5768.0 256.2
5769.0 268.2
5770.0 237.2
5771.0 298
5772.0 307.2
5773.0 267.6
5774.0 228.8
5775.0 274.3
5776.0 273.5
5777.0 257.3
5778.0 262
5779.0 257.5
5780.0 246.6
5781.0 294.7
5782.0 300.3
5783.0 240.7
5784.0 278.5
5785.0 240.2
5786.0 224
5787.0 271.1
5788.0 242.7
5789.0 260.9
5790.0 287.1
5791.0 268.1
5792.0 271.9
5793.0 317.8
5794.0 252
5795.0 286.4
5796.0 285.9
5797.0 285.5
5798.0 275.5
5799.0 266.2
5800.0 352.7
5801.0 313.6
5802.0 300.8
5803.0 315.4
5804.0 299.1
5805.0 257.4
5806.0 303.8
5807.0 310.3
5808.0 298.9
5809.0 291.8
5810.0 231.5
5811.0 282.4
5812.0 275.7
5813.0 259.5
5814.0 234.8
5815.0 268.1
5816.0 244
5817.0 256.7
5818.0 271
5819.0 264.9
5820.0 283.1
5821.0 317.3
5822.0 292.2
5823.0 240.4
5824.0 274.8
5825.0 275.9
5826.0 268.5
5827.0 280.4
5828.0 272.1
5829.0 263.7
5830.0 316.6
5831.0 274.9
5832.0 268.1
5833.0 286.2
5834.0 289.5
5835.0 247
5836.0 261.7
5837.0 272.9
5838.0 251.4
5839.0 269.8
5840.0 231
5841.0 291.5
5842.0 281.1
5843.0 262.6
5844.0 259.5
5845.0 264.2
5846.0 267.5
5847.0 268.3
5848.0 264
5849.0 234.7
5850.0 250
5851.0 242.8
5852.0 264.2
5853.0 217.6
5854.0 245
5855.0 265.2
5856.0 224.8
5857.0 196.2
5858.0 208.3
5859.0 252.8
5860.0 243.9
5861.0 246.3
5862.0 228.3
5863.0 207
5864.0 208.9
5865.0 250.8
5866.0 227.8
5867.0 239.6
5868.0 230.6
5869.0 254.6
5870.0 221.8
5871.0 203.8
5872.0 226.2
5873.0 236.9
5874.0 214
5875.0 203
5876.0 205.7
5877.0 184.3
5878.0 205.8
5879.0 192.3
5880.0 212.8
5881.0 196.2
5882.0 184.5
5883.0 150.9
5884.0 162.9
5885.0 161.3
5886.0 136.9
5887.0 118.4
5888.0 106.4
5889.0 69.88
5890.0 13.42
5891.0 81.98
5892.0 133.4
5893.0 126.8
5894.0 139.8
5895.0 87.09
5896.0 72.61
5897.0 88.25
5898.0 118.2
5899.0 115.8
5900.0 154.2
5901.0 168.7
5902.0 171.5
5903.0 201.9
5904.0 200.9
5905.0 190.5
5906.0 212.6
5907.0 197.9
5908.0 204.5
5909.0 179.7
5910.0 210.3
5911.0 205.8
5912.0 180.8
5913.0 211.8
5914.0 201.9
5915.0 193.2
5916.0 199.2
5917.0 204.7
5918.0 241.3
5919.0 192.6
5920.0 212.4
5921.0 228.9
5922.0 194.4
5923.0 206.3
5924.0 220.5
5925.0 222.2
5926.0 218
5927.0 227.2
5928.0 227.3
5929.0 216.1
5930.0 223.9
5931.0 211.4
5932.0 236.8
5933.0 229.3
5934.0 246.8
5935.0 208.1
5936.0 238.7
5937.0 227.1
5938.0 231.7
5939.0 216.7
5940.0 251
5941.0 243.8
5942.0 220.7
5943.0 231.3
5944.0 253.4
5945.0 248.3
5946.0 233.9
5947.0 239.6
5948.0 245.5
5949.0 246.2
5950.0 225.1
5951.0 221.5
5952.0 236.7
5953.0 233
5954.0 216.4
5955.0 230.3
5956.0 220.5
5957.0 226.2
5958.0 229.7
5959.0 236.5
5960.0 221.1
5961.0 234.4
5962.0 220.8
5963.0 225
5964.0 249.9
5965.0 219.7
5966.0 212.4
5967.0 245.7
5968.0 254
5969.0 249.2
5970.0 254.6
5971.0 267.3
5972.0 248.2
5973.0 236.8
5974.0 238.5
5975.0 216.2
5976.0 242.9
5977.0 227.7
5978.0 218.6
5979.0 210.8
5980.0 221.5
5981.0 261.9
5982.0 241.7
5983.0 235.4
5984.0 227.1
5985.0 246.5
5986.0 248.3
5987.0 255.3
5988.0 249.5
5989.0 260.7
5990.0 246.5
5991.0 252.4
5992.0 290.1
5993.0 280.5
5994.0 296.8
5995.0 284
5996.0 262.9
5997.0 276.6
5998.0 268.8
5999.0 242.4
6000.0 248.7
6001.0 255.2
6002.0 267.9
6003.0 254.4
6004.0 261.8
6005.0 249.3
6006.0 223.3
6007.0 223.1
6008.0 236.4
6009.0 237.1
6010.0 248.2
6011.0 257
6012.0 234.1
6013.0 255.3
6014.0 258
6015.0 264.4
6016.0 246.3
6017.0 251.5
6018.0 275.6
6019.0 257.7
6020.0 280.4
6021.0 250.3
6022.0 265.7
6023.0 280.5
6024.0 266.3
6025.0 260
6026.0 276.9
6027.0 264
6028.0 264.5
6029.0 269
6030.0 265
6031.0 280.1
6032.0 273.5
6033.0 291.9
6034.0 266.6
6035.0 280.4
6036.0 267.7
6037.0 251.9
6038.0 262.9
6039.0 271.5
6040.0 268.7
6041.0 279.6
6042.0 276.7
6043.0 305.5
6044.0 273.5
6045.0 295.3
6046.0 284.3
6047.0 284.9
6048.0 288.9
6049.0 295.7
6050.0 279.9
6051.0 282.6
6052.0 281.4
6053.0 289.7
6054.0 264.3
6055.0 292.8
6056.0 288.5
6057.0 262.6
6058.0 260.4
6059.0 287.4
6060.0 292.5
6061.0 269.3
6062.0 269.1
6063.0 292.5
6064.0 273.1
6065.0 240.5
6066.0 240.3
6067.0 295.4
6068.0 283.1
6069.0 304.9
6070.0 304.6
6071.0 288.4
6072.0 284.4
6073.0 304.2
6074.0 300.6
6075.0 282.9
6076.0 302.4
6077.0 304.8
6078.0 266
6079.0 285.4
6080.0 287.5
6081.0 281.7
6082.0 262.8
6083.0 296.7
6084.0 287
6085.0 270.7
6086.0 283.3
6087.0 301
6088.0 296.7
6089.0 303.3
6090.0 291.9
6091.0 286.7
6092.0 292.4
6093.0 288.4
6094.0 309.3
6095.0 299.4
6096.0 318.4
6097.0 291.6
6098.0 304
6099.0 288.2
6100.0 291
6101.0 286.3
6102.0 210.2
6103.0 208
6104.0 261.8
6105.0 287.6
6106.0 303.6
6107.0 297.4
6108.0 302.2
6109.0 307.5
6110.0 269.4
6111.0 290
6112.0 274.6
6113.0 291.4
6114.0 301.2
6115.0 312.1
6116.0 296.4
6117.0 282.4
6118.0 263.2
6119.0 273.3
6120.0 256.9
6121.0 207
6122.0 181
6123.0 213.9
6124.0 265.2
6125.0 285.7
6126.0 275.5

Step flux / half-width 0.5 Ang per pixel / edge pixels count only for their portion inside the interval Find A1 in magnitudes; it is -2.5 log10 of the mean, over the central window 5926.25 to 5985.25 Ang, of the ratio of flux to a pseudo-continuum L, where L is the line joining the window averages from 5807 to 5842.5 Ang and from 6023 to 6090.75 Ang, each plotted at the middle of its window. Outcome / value 0.19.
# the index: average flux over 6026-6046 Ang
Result 274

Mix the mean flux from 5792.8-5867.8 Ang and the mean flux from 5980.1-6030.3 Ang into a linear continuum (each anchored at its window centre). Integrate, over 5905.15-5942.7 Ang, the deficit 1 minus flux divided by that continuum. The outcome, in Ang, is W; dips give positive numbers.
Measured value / 6.5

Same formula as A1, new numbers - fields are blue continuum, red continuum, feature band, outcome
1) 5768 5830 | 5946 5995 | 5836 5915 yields 0.28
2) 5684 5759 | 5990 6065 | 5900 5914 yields 0.33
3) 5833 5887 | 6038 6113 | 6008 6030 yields 0.04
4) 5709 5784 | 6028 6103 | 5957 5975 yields 0.17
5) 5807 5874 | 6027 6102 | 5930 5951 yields 0.15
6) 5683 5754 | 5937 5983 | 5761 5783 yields -0.07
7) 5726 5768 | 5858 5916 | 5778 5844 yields -0.21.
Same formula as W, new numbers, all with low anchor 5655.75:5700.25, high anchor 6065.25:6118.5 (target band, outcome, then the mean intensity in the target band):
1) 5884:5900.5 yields 9.5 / 109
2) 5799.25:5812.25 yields -2.5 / 295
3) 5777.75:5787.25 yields -0.7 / 261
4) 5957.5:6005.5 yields 4.4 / 247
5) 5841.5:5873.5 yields 1.8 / 240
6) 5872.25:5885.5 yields 3.3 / 194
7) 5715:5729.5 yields -1.0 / 253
